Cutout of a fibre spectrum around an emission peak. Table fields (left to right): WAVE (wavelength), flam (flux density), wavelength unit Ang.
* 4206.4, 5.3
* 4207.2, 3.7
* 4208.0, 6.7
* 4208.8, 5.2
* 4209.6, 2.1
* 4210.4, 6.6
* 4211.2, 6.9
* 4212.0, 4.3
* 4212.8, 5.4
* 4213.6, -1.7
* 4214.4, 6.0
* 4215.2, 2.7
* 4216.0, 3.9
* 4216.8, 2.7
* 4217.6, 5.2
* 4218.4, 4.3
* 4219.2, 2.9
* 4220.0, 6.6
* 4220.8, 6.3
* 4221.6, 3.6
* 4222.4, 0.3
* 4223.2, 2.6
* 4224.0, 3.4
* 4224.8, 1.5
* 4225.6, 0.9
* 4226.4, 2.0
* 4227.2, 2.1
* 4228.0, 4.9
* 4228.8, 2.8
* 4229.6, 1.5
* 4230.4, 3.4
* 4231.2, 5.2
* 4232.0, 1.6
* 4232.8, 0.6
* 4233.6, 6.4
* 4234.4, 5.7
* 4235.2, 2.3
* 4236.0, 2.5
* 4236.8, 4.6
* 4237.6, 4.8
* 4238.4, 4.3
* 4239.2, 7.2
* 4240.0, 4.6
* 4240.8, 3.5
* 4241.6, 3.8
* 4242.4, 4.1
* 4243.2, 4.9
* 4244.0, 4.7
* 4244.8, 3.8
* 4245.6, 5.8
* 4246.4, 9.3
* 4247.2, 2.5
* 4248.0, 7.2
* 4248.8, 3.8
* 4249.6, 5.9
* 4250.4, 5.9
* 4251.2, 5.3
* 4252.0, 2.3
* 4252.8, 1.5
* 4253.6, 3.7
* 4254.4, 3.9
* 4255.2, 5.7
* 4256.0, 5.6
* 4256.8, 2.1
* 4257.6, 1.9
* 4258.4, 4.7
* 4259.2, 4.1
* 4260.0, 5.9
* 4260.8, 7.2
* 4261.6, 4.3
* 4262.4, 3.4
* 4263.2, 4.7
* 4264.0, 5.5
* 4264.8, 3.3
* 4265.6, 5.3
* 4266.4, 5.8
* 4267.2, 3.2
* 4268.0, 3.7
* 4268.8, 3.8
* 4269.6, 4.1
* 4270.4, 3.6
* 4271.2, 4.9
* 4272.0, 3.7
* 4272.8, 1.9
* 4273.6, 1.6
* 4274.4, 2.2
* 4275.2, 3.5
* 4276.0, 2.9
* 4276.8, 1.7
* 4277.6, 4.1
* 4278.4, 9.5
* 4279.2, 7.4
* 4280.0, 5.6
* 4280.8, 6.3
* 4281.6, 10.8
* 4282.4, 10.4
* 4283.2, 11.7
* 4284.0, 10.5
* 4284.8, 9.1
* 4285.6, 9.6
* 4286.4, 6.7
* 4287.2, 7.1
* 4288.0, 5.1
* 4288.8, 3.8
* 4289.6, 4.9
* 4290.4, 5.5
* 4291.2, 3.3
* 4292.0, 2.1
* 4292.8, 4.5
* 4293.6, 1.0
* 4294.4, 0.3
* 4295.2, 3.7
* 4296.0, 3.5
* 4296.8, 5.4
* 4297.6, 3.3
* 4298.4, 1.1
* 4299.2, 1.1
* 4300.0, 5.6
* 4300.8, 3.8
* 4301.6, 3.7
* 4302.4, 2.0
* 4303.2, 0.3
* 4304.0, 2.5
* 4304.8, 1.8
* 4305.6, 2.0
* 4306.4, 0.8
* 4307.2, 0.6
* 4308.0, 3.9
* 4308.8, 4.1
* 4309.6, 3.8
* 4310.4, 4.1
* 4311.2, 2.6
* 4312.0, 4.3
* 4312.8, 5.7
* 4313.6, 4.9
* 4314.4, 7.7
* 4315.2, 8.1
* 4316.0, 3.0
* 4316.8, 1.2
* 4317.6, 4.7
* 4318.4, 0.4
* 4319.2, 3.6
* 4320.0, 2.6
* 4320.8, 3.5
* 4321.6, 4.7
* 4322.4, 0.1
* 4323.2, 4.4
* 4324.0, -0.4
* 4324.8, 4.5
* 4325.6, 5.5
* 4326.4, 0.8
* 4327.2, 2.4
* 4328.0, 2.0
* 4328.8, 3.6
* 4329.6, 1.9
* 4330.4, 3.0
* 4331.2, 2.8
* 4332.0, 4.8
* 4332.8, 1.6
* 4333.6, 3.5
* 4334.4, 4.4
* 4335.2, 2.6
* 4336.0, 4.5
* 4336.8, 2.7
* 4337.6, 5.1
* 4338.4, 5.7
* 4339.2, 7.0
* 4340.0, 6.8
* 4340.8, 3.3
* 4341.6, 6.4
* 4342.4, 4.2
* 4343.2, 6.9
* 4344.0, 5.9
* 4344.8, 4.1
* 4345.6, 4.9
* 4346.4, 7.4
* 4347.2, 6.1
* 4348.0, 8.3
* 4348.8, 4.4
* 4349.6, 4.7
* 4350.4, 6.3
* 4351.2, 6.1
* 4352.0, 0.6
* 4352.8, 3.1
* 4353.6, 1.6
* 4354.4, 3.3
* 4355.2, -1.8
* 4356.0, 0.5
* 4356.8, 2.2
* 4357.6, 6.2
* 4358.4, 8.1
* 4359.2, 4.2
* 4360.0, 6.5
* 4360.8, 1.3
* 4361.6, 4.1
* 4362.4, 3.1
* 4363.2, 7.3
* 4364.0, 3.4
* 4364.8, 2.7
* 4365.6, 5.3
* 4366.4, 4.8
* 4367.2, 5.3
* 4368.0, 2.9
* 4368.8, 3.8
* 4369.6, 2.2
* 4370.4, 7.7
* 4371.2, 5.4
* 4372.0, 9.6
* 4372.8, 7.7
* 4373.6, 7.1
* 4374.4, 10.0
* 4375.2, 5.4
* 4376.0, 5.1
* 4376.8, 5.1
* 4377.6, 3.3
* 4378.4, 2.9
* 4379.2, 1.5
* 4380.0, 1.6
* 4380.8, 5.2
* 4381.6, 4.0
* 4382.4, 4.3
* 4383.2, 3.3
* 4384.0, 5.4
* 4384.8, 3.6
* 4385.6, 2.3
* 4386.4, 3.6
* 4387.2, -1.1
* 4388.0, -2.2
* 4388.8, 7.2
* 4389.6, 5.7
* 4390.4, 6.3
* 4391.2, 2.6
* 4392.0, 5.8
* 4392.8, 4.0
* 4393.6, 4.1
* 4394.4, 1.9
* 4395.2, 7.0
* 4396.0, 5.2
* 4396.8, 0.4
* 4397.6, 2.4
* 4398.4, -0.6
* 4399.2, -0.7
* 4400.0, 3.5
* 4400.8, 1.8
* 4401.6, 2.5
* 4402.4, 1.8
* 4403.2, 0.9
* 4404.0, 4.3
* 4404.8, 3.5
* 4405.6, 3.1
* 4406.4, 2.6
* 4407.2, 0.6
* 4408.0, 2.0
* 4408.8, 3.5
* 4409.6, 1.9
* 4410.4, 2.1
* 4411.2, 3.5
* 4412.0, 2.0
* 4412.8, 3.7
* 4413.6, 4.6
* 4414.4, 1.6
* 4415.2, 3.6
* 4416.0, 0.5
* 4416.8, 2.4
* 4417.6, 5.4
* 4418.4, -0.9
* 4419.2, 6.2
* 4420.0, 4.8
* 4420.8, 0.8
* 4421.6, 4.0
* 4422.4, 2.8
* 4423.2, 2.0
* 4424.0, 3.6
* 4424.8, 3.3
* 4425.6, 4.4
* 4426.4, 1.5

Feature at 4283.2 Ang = [O II] 3727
